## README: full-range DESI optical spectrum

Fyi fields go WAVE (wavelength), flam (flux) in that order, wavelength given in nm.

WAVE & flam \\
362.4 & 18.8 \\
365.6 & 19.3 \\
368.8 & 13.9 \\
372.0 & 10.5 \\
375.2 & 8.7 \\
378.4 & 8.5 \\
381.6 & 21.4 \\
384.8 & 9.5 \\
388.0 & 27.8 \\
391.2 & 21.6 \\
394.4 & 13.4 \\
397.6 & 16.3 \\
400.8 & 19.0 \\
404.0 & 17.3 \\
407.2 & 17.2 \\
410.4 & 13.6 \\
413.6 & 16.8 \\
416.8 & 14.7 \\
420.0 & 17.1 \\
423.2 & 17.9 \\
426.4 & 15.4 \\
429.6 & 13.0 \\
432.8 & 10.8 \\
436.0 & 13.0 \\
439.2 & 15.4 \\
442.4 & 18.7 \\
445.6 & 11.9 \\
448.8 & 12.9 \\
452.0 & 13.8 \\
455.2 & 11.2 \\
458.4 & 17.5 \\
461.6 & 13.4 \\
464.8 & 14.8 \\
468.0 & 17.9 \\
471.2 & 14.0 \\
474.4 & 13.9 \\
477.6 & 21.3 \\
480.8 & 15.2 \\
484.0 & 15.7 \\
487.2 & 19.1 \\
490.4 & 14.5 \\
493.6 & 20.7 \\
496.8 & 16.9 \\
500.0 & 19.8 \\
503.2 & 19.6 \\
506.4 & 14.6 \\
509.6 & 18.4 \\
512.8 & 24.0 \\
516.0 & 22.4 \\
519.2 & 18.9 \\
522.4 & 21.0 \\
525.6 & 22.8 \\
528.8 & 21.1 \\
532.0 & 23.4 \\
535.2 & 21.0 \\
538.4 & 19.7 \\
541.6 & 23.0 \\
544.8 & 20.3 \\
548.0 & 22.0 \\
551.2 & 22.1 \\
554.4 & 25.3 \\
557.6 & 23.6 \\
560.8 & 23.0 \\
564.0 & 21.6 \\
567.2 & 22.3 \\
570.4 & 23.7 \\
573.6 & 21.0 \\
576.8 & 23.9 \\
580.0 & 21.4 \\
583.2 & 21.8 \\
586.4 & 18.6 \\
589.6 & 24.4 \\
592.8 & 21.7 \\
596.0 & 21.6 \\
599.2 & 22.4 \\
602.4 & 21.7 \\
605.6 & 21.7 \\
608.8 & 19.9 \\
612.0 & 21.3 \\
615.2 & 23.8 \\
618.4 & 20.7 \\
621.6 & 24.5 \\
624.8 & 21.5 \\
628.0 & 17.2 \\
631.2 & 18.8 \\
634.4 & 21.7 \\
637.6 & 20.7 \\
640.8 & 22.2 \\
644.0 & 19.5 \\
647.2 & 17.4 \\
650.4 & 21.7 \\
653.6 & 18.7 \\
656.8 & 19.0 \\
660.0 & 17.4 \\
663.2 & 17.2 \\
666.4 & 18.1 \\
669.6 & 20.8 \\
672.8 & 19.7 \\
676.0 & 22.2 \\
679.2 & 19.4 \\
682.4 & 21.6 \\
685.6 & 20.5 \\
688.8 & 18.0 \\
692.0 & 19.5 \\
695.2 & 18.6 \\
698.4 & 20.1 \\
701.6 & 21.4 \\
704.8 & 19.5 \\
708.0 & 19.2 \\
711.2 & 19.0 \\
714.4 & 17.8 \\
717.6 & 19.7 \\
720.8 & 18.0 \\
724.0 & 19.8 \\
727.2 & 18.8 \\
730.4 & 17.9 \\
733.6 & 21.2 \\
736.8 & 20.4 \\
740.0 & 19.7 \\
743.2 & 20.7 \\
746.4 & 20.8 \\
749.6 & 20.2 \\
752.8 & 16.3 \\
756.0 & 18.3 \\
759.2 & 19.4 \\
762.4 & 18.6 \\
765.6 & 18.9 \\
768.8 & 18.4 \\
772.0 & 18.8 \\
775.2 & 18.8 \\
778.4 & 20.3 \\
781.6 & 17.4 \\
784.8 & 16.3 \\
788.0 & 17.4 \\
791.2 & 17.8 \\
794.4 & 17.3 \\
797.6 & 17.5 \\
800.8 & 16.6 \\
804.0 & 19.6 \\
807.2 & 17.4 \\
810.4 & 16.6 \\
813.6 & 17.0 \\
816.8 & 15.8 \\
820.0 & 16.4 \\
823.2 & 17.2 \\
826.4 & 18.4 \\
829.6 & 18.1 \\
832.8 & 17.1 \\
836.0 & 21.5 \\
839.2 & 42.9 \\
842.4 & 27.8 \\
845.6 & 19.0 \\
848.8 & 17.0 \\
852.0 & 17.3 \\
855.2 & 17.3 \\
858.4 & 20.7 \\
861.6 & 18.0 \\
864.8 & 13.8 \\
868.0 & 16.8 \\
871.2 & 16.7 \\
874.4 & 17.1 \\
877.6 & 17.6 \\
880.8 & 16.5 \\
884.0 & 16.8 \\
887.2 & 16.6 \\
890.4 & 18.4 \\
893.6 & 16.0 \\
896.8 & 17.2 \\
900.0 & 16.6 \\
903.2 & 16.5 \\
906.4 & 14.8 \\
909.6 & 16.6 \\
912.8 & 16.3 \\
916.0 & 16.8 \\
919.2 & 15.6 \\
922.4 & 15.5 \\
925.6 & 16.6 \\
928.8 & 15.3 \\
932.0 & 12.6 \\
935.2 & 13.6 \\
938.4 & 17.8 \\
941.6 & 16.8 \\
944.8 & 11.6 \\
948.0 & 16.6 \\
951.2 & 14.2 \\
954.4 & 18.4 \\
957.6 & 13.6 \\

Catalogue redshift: 0.278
